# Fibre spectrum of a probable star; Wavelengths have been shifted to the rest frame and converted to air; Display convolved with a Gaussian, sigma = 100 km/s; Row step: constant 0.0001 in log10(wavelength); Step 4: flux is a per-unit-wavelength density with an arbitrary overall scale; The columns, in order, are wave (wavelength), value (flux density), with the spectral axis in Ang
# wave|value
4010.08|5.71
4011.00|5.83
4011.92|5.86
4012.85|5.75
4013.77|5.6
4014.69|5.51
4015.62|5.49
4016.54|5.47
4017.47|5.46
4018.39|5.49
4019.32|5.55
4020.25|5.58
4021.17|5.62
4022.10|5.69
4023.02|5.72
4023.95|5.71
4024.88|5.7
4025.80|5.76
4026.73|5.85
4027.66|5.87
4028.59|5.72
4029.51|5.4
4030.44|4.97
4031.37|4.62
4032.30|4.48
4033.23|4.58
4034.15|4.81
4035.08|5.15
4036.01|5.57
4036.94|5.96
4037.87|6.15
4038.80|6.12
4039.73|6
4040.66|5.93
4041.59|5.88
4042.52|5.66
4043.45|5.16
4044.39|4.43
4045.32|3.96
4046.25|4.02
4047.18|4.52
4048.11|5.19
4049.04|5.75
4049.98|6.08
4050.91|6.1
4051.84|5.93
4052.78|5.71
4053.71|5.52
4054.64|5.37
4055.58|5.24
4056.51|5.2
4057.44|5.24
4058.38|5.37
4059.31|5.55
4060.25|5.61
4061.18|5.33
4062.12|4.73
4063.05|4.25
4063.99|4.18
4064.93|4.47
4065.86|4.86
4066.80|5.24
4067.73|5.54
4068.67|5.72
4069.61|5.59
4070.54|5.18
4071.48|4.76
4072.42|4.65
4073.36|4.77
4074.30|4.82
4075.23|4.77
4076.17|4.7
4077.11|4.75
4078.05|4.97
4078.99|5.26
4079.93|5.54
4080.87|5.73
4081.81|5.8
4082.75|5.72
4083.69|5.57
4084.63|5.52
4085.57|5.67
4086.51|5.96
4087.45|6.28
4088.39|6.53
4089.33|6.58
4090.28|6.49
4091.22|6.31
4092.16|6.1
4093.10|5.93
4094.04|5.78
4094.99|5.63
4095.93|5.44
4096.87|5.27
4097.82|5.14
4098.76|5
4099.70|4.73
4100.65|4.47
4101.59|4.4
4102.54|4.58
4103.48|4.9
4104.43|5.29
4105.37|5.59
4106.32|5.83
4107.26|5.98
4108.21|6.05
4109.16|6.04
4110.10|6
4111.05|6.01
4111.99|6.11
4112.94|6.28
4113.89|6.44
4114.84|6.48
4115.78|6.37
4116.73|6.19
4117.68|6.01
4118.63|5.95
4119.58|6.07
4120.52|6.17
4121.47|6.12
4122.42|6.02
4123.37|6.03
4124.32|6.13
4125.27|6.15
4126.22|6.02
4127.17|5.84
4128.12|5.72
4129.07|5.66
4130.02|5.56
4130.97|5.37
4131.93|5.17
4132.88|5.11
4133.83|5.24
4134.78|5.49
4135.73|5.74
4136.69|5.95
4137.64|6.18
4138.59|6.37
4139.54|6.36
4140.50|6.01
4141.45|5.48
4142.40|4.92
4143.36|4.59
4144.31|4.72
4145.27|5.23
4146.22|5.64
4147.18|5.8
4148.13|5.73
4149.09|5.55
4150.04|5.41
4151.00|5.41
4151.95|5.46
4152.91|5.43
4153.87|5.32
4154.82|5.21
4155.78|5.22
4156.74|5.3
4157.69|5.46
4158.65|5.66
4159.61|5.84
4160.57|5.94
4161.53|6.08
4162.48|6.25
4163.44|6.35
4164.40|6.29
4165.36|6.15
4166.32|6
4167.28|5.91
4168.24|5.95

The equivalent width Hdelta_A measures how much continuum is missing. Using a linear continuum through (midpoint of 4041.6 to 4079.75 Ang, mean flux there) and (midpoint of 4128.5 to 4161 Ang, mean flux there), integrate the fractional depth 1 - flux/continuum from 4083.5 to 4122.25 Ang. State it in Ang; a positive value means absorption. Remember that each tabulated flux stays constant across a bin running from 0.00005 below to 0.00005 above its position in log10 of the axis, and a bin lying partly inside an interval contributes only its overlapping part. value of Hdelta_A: -3.5 Ang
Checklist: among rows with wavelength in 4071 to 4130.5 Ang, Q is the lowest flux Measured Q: 4.4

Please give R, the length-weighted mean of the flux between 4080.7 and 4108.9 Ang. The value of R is 5.61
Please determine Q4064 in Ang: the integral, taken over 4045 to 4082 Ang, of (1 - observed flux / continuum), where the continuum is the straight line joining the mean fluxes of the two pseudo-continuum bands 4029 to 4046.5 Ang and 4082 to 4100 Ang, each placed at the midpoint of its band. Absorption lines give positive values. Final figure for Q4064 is 2.3 Ang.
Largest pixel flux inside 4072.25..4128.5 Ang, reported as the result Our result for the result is 6.58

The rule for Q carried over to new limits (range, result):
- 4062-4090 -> 4.18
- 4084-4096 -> 5.44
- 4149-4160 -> 5.21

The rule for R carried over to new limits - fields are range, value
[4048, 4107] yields 5.37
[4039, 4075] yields 5.2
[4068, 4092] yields 5.51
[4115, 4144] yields 5.8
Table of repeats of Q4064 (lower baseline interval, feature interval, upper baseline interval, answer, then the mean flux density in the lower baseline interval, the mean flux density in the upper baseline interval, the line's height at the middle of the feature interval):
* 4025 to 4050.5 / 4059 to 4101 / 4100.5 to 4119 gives 1.8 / 5.33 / 5.77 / 5.59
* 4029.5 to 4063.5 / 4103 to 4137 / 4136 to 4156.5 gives -2.5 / 5.28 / 5.52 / 5.46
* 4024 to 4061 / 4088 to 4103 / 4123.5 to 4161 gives -0.1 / 5.39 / 5.58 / 5.49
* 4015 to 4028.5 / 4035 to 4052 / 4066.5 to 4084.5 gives 0.1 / 5.64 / 5.22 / 5.47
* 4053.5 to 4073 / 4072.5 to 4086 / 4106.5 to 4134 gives 0.3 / 5.12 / 5.95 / 5.35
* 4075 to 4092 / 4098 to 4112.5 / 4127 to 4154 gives 0.6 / 5.69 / 5.53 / 5.63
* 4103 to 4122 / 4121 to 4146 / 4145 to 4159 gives 0.2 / 6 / 5.46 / 5.71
